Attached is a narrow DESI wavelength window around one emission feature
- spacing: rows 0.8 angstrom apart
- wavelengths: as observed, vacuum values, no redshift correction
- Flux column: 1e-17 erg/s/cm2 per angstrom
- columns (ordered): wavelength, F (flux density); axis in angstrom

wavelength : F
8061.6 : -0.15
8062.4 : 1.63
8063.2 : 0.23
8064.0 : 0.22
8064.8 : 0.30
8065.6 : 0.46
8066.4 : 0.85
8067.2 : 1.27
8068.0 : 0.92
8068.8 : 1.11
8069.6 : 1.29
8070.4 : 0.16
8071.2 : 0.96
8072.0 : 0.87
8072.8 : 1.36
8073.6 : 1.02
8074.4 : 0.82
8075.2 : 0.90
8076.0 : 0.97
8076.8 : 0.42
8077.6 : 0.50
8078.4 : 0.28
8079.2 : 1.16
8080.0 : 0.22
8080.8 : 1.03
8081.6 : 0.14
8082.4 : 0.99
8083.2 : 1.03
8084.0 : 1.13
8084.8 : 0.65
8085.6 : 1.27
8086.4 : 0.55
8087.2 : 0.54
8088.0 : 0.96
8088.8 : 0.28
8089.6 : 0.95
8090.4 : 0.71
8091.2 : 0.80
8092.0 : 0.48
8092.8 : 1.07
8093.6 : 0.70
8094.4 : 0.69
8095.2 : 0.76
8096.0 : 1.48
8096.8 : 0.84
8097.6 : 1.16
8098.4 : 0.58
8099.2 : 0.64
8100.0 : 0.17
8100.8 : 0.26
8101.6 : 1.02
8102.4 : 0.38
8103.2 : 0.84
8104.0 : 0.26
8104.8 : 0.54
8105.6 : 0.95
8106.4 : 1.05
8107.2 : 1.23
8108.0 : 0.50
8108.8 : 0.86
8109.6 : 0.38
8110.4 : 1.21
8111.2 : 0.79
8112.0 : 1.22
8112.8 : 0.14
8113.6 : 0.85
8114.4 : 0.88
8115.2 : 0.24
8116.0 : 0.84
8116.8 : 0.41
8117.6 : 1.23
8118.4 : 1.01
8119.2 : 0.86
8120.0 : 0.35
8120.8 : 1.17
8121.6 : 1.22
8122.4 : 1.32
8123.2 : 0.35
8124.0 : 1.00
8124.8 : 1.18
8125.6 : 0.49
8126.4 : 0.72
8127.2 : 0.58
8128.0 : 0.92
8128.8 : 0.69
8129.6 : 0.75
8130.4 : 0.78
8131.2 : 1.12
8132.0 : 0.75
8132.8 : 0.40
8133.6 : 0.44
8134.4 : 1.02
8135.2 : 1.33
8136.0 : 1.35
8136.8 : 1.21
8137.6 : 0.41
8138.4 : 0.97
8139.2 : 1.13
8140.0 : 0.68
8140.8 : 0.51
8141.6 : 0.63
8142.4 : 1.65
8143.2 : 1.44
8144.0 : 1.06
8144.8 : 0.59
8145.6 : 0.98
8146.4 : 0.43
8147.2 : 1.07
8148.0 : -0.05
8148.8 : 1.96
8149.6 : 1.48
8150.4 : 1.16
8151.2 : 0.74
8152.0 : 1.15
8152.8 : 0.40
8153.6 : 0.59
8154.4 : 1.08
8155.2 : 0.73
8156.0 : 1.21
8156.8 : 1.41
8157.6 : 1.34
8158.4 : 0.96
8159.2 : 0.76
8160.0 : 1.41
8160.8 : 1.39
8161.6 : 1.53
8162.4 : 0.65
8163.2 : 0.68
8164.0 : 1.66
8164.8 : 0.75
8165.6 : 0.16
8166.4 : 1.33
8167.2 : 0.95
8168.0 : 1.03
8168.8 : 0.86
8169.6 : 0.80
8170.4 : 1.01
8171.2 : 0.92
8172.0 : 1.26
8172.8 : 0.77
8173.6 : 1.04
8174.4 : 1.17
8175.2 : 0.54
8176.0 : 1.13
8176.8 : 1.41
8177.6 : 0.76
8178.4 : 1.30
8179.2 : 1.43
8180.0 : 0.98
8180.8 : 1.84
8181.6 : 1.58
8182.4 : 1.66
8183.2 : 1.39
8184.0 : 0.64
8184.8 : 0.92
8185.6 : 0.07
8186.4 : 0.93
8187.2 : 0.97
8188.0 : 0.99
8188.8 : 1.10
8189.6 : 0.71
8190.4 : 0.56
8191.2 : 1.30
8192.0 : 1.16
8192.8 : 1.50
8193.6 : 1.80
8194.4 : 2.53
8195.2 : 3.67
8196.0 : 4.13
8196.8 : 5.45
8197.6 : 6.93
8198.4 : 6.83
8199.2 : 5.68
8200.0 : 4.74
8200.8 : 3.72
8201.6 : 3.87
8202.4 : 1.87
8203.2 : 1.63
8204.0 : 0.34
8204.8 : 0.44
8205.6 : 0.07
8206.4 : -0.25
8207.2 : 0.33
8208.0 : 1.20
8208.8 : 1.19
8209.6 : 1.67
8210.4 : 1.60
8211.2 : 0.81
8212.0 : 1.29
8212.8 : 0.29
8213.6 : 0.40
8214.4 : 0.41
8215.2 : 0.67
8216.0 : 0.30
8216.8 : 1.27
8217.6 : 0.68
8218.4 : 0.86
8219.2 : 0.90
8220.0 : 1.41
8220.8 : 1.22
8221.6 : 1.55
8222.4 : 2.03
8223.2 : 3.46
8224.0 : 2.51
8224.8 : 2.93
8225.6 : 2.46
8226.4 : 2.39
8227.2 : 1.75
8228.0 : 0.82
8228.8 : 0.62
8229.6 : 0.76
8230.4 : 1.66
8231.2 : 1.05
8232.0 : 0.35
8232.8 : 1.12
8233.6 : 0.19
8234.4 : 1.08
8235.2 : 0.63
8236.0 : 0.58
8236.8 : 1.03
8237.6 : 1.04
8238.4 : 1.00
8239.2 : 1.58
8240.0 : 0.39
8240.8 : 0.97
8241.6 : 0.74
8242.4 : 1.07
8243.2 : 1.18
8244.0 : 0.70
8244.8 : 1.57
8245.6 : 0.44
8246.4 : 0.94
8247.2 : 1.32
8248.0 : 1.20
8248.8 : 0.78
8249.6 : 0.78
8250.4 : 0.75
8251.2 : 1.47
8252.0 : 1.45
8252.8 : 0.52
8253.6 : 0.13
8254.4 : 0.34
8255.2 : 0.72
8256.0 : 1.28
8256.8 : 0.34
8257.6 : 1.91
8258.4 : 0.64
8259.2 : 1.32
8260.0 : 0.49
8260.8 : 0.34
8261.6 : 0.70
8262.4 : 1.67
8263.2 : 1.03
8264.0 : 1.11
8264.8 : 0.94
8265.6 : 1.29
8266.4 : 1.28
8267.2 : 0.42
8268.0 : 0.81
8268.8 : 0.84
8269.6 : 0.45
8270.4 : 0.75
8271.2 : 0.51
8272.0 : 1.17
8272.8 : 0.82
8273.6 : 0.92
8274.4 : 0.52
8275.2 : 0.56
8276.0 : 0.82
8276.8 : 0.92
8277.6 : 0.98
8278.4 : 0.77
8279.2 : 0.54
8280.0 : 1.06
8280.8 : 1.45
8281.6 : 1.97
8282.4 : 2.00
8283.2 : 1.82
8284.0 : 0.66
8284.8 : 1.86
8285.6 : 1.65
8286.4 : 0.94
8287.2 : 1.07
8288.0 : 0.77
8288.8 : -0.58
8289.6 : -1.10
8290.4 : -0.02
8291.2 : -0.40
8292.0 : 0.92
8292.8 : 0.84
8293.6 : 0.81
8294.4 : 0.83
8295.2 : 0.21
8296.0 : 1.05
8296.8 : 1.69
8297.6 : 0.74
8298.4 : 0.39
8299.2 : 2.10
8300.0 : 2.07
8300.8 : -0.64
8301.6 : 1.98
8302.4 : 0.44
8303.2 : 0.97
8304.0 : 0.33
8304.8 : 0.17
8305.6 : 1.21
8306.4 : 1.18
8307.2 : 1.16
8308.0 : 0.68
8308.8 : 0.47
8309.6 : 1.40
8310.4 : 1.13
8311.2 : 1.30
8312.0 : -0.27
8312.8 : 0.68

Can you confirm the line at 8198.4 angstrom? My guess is Halpha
